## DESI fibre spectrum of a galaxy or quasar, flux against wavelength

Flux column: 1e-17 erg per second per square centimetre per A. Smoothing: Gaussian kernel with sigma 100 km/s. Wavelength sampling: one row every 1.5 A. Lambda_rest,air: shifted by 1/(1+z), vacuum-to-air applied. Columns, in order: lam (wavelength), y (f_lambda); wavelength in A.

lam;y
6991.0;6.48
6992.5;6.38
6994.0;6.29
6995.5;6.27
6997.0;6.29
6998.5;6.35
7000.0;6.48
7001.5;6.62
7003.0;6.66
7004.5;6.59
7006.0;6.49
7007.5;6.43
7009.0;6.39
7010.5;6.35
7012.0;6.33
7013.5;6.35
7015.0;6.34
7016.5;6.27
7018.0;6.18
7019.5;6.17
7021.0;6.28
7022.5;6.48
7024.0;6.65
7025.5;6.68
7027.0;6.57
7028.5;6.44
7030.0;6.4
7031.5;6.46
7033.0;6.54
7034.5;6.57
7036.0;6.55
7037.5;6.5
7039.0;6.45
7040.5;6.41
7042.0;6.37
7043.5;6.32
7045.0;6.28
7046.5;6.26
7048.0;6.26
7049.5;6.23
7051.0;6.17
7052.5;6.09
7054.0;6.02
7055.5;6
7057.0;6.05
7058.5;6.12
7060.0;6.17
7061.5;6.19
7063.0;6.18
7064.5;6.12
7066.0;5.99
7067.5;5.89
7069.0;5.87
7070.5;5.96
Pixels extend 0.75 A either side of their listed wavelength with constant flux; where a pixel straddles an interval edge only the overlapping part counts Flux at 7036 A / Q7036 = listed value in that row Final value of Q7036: 6.55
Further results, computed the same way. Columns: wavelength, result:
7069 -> 5.87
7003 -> 6.66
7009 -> 6.39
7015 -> 6.34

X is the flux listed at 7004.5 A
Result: 6.59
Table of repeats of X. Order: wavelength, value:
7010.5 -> 6.35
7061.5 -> 6.19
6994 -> 6.29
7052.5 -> 6.09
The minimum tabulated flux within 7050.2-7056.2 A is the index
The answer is 6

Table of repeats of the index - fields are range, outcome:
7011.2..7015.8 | 6.33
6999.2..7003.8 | 6.48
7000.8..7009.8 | 6.39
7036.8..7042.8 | 6.37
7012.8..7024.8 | 6.17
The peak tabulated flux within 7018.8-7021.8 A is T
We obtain 6.28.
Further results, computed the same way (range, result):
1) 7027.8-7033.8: 6.54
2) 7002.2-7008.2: 6.66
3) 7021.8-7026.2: 6.68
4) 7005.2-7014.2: 6.49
